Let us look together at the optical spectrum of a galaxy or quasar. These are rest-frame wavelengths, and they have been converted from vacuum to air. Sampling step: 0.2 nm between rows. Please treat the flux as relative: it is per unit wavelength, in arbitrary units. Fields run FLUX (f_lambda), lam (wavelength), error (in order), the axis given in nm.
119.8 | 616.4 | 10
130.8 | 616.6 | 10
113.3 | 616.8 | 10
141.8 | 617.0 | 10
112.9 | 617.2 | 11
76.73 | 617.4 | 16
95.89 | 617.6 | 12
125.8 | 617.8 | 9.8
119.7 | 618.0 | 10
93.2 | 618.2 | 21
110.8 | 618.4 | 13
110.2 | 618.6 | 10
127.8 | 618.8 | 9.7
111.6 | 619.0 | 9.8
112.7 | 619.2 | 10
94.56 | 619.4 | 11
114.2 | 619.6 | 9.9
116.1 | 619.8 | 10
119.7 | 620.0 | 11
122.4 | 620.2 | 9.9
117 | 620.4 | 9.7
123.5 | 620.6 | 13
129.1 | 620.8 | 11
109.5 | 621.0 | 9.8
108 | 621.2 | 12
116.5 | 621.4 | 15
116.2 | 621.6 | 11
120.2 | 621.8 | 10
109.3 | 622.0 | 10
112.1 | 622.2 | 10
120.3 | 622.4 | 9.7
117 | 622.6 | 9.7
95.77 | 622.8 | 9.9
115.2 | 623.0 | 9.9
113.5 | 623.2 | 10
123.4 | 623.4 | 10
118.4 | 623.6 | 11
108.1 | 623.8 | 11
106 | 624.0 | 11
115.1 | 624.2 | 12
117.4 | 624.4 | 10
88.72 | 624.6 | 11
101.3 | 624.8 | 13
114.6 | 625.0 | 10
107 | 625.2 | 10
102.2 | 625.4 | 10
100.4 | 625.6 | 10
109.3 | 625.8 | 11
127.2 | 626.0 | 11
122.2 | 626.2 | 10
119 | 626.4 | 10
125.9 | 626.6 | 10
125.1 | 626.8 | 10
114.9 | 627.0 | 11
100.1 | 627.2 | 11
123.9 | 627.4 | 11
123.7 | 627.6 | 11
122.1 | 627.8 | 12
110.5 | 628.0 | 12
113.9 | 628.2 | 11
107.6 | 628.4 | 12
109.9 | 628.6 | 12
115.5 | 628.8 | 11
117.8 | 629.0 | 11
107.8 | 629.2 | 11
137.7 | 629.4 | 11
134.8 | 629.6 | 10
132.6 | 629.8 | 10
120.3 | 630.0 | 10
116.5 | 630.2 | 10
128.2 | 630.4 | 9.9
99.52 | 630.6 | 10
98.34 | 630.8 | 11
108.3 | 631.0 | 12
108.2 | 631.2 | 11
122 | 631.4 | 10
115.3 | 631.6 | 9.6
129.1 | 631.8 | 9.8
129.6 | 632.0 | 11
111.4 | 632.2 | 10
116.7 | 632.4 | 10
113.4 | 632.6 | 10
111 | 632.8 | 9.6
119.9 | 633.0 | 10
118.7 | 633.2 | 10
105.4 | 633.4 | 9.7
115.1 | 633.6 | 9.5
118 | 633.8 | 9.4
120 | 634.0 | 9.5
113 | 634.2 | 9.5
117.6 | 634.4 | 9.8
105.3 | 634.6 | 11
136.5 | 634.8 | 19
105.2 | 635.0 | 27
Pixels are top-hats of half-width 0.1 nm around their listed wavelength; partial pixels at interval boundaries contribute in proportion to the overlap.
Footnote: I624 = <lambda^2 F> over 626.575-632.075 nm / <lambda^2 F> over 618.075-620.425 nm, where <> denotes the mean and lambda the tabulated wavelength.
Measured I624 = 1.08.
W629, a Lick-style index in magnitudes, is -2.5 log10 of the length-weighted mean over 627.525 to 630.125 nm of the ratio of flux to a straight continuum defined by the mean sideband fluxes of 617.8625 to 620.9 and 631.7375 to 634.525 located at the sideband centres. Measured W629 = -0.03 mag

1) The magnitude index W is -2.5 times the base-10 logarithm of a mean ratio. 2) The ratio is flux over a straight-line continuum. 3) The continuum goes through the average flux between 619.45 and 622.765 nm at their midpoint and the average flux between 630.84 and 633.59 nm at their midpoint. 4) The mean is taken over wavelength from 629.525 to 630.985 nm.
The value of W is -0.02 mag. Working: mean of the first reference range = 116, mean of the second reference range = 116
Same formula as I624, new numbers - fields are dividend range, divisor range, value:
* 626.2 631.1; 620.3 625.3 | 1.06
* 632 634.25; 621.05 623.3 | 1.06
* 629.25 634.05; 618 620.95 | 1.07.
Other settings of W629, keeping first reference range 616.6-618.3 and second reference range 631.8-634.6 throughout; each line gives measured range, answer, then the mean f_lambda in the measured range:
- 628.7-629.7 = -0.07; 123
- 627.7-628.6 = 0.01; 113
